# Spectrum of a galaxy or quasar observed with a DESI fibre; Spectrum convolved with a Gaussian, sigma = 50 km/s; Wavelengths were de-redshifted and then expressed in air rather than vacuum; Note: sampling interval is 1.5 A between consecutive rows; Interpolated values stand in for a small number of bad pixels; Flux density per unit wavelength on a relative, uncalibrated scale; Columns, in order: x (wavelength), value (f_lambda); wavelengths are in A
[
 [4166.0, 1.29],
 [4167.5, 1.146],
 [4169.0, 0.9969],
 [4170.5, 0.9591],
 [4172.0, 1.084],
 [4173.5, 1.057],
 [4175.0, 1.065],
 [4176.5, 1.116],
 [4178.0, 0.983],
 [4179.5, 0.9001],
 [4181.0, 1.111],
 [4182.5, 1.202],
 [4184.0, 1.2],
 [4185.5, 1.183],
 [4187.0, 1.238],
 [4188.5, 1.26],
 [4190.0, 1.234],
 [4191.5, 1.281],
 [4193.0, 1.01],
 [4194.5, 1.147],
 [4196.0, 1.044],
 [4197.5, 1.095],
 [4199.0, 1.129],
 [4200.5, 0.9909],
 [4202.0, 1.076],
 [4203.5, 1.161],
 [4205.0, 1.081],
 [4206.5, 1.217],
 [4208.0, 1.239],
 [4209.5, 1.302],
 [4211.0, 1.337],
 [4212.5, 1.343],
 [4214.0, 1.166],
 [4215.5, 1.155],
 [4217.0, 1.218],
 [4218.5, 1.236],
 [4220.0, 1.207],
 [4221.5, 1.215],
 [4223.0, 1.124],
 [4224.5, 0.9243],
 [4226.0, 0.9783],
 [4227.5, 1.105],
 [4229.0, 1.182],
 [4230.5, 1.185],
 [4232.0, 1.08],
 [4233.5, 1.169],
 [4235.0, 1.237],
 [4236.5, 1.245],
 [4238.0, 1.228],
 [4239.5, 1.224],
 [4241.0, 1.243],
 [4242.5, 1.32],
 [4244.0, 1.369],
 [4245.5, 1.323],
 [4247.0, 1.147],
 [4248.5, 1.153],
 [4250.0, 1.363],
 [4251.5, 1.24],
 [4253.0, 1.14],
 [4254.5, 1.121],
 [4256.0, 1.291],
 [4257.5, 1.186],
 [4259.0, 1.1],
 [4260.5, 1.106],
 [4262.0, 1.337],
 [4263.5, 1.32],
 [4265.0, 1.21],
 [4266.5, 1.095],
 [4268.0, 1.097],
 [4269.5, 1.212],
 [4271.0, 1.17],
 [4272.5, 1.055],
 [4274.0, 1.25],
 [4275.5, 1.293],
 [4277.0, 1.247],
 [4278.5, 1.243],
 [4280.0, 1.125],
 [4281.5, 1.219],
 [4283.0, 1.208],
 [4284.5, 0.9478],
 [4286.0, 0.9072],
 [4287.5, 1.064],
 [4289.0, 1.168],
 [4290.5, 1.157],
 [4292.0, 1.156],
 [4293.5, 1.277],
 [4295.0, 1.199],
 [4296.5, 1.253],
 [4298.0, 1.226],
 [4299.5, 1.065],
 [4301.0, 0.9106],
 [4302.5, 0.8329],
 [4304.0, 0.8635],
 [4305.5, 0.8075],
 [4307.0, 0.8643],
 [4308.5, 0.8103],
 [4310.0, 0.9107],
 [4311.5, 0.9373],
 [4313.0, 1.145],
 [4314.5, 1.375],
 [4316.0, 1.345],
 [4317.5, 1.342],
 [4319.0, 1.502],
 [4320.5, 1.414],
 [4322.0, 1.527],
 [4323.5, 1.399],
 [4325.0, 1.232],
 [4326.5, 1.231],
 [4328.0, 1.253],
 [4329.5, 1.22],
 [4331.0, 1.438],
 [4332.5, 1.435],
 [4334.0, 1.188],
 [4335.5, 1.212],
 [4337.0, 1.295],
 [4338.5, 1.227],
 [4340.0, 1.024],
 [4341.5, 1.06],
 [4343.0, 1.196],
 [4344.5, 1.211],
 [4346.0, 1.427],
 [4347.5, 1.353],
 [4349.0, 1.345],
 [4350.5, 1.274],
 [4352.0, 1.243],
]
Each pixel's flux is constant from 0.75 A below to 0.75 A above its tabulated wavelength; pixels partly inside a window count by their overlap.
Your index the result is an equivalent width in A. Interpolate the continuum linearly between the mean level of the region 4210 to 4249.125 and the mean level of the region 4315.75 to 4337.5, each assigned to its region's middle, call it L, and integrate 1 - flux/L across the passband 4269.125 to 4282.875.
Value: 0.7 A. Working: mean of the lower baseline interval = 1.2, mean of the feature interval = 1.2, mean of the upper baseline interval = 1.34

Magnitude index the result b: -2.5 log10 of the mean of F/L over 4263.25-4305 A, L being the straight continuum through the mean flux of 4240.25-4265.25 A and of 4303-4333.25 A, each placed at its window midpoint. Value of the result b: 0.081 mag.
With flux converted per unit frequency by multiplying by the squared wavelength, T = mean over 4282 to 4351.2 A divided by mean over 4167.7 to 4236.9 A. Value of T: 1.1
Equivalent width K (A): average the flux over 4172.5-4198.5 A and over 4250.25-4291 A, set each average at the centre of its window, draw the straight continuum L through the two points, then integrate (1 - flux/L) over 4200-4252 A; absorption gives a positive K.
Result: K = -2.2 A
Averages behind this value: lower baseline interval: 1.12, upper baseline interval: 1.17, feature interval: 1.19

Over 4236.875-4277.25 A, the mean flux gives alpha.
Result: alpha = 1.22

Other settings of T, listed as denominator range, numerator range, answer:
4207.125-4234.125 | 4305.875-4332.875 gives 1.10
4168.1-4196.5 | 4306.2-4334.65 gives 1.19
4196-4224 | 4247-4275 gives 1.04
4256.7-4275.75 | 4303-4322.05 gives 0.97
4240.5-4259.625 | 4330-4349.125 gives 1.07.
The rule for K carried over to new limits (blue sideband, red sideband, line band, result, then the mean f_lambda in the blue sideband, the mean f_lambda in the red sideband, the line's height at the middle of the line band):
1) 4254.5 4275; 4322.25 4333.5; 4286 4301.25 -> 1.3 A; 1.19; 1.32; 1.25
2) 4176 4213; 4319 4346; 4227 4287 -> 0.9 A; 1.15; 1.28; 1.21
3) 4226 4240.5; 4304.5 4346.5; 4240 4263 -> -0.9 A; 1.17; 1.21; 1.18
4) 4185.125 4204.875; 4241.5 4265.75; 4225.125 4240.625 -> 0.5 A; 1.14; 1.23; 1.2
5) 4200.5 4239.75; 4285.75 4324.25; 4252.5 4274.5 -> -0.5 A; 1.17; 1.14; 1.15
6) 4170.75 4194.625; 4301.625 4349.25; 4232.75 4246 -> -1.2 A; 1.13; 1.2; 1.15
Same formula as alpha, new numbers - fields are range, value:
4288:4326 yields 1.15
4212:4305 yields 1.17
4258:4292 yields 1.16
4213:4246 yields 1.19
